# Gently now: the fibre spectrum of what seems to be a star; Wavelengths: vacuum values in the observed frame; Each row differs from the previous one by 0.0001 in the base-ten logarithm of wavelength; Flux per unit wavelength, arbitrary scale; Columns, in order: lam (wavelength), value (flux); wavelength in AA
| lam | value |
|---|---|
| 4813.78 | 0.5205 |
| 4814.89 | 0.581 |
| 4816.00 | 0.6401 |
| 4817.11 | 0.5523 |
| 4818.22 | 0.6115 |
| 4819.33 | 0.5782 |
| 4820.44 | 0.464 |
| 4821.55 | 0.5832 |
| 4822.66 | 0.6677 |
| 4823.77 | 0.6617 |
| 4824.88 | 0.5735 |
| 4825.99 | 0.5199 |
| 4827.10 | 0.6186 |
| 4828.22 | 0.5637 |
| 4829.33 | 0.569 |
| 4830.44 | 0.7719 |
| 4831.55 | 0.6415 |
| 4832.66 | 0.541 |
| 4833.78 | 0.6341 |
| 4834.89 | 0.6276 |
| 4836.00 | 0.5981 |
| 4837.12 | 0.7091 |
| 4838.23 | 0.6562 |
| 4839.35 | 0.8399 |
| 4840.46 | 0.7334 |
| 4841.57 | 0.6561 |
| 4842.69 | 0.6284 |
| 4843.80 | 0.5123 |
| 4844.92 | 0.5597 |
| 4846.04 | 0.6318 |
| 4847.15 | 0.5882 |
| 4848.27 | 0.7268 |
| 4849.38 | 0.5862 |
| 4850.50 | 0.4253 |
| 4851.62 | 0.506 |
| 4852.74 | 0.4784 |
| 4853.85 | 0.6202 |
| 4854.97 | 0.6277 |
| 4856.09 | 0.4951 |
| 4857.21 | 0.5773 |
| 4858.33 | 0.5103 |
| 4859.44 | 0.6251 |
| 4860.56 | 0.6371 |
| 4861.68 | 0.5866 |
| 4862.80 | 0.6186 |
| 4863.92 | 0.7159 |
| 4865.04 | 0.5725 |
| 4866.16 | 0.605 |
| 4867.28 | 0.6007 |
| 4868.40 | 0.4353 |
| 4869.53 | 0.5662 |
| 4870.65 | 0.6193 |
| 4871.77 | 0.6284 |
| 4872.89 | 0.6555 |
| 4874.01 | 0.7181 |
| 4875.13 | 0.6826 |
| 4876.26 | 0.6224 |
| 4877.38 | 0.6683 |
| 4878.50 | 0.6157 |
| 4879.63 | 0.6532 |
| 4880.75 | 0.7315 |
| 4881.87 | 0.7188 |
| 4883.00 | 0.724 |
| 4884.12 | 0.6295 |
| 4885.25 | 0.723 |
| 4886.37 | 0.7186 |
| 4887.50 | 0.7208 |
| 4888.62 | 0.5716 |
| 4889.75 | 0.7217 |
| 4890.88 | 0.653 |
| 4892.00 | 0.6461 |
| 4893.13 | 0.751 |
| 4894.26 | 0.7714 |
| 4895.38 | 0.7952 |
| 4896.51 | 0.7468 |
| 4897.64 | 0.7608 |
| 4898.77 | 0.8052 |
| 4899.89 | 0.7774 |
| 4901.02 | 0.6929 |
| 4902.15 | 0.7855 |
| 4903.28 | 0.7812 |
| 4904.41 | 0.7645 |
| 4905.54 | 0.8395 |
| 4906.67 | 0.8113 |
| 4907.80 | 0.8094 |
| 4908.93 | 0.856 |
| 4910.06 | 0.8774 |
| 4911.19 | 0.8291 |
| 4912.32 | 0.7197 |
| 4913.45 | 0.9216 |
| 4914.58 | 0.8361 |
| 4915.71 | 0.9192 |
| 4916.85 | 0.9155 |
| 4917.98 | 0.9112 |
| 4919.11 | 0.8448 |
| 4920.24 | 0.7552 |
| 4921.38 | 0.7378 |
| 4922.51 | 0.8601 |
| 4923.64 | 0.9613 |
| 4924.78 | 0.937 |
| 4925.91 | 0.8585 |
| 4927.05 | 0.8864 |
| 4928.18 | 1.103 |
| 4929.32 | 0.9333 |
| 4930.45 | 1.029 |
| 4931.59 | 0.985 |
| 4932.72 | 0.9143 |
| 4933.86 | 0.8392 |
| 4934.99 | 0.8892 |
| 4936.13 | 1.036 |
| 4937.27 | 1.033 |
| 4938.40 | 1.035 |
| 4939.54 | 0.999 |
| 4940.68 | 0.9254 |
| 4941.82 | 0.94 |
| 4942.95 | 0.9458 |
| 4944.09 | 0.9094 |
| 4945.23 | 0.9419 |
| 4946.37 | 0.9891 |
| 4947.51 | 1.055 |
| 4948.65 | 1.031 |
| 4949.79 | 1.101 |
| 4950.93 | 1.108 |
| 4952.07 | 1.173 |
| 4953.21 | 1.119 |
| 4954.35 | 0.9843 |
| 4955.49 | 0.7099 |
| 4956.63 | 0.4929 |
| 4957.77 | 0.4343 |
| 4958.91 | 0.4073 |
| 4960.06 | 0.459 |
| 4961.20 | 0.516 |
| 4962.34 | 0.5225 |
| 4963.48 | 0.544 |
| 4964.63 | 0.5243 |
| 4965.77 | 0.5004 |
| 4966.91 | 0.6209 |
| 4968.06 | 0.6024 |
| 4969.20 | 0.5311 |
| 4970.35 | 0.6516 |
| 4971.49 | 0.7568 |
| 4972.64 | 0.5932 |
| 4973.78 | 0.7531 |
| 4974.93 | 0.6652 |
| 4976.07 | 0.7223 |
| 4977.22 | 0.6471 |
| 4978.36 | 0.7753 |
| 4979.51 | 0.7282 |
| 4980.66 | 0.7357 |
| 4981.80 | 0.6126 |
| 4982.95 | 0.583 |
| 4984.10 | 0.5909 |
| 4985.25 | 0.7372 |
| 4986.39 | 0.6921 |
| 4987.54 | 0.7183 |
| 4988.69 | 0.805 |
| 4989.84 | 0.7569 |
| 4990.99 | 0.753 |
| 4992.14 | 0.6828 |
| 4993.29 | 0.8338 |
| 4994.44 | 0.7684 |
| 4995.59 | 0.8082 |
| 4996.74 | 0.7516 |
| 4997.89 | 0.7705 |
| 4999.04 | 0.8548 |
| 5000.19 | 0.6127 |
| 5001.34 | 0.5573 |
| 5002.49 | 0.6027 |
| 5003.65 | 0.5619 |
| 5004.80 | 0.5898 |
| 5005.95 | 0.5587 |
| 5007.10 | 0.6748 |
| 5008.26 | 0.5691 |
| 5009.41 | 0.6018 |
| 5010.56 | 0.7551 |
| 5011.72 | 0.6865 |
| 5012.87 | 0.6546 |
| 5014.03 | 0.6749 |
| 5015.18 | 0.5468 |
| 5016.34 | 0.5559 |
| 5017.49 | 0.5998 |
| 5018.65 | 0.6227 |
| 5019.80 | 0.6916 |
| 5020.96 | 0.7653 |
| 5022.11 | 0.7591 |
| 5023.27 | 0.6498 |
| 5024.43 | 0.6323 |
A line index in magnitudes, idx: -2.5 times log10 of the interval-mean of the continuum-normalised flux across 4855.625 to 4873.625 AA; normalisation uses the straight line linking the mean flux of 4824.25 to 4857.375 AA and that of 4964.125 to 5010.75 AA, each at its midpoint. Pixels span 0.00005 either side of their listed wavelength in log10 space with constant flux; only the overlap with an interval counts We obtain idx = 0.05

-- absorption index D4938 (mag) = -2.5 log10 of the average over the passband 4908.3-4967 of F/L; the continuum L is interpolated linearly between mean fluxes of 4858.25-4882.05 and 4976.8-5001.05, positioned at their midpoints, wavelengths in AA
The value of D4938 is -0.248 mag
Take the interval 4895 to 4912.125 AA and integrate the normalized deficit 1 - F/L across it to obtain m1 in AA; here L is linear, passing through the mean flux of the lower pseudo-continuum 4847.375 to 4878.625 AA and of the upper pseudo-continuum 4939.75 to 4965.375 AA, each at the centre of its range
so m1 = -2.46 AA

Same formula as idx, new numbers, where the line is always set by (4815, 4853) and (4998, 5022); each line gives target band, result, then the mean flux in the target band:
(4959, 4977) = 0.07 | 0.593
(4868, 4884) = -0.05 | 0.647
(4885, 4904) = -0.18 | 0.731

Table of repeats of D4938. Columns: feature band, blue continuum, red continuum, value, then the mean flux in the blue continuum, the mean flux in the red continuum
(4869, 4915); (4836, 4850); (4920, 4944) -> 0.111 mag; 0.649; 0.935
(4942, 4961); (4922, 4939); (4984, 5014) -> 0.021 mag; 0.954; 0.692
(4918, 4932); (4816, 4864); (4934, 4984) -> -0.243 mag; 0.605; 0.773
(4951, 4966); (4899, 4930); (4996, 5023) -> 0.149 mag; 0.85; 0.654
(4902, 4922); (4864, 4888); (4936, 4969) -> -0.147 mag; 0.649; 0.809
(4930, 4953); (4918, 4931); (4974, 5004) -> -0.174 mag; 0.901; 0.706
